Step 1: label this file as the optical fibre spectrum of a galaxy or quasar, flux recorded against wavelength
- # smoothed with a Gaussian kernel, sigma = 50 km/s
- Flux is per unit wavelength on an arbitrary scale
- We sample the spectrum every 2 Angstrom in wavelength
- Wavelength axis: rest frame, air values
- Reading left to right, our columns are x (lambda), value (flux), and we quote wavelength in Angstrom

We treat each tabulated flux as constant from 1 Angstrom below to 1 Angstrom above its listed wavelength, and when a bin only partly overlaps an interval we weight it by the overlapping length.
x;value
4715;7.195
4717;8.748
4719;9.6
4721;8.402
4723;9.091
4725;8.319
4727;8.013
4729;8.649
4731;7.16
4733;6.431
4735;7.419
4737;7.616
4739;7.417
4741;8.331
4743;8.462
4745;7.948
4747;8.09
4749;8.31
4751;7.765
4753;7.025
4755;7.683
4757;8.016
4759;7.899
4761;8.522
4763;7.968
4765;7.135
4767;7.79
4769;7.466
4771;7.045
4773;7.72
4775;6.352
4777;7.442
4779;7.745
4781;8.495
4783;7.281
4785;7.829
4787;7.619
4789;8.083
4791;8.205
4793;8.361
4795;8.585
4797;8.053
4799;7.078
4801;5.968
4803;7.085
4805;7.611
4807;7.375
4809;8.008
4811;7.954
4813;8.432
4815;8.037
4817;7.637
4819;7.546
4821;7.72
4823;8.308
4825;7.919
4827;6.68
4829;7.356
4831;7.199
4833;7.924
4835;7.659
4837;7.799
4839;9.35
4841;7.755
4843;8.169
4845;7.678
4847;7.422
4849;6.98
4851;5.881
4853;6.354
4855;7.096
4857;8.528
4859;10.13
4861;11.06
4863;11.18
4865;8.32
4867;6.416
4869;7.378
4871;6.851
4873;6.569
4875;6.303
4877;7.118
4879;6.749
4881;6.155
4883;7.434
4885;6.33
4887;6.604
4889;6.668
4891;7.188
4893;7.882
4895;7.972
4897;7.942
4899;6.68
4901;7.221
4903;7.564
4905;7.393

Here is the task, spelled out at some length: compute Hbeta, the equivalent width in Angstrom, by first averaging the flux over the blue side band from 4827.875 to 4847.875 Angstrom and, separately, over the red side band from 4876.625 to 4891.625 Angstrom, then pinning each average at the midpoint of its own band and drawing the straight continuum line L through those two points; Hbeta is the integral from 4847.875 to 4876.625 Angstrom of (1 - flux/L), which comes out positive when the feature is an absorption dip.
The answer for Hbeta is -2.0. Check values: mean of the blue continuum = 7.83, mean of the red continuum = 6.76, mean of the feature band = 7.77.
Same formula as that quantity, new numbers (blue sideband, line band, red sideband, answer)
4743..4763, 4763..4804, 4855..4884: 1.8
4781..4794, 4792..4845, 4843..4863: 1.7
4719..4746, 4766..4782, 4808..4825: 0.9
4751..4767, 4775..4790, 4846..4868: 0.3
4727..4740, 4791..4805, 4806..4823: 0.4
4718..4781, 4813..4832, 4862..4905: -0.3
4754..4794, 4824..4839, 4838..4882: 0.2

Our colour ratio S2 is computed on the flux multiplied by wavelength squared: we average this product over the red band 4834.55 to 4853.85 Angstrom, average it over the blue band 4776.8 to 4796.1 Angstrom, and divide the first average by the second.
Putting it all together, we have 0.96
